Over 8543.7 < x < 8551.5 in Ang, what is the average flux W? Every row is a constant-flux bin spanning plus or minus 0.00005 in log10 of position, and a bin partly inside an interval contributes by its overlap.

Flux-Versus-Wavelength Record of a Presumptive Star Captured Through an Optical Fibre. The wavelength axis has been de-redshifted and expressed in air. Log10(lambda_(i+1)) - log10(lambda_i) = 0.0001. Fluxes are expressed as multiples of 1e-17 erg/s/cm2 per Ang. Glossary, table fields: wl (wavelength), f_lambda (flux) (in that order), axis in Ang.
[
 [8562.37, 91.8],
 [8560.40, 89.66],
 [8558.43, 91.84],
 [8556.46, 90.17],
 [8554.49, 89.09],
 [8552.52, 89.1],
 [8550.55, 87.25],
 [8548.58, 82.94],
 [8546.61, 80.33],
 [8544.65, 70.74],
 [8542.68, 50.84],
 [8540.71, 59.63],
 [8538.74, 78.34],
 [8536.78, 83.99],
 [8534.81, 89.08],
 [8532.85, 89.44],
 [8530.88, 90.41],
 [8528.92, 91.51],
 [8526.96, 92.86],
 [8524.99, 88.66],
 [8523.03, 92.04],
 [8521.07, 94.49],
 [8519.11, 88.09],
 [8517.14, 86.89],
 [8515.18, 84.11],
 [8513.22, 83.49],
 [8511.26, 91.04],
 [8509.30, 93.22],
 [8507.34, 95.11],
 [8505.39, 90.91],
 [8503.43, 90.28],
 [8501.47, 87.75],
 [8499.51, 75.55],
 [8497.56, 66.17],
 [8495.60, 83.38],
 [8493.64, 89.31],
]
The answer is 80.4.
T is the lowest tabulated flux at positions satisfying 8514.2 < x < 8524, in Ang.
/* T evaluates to 84.11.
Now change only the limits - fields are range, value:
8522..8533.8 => 88.66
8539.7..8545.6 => 50.84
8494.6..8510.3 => 66.17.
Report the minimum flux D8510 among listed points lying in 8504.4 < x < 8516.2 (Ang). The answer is 83.49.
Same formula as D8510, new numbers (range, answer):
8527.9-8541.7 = 59.63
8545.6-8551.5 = 80.33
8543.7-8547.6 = 70.74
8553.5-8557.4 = 89.09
